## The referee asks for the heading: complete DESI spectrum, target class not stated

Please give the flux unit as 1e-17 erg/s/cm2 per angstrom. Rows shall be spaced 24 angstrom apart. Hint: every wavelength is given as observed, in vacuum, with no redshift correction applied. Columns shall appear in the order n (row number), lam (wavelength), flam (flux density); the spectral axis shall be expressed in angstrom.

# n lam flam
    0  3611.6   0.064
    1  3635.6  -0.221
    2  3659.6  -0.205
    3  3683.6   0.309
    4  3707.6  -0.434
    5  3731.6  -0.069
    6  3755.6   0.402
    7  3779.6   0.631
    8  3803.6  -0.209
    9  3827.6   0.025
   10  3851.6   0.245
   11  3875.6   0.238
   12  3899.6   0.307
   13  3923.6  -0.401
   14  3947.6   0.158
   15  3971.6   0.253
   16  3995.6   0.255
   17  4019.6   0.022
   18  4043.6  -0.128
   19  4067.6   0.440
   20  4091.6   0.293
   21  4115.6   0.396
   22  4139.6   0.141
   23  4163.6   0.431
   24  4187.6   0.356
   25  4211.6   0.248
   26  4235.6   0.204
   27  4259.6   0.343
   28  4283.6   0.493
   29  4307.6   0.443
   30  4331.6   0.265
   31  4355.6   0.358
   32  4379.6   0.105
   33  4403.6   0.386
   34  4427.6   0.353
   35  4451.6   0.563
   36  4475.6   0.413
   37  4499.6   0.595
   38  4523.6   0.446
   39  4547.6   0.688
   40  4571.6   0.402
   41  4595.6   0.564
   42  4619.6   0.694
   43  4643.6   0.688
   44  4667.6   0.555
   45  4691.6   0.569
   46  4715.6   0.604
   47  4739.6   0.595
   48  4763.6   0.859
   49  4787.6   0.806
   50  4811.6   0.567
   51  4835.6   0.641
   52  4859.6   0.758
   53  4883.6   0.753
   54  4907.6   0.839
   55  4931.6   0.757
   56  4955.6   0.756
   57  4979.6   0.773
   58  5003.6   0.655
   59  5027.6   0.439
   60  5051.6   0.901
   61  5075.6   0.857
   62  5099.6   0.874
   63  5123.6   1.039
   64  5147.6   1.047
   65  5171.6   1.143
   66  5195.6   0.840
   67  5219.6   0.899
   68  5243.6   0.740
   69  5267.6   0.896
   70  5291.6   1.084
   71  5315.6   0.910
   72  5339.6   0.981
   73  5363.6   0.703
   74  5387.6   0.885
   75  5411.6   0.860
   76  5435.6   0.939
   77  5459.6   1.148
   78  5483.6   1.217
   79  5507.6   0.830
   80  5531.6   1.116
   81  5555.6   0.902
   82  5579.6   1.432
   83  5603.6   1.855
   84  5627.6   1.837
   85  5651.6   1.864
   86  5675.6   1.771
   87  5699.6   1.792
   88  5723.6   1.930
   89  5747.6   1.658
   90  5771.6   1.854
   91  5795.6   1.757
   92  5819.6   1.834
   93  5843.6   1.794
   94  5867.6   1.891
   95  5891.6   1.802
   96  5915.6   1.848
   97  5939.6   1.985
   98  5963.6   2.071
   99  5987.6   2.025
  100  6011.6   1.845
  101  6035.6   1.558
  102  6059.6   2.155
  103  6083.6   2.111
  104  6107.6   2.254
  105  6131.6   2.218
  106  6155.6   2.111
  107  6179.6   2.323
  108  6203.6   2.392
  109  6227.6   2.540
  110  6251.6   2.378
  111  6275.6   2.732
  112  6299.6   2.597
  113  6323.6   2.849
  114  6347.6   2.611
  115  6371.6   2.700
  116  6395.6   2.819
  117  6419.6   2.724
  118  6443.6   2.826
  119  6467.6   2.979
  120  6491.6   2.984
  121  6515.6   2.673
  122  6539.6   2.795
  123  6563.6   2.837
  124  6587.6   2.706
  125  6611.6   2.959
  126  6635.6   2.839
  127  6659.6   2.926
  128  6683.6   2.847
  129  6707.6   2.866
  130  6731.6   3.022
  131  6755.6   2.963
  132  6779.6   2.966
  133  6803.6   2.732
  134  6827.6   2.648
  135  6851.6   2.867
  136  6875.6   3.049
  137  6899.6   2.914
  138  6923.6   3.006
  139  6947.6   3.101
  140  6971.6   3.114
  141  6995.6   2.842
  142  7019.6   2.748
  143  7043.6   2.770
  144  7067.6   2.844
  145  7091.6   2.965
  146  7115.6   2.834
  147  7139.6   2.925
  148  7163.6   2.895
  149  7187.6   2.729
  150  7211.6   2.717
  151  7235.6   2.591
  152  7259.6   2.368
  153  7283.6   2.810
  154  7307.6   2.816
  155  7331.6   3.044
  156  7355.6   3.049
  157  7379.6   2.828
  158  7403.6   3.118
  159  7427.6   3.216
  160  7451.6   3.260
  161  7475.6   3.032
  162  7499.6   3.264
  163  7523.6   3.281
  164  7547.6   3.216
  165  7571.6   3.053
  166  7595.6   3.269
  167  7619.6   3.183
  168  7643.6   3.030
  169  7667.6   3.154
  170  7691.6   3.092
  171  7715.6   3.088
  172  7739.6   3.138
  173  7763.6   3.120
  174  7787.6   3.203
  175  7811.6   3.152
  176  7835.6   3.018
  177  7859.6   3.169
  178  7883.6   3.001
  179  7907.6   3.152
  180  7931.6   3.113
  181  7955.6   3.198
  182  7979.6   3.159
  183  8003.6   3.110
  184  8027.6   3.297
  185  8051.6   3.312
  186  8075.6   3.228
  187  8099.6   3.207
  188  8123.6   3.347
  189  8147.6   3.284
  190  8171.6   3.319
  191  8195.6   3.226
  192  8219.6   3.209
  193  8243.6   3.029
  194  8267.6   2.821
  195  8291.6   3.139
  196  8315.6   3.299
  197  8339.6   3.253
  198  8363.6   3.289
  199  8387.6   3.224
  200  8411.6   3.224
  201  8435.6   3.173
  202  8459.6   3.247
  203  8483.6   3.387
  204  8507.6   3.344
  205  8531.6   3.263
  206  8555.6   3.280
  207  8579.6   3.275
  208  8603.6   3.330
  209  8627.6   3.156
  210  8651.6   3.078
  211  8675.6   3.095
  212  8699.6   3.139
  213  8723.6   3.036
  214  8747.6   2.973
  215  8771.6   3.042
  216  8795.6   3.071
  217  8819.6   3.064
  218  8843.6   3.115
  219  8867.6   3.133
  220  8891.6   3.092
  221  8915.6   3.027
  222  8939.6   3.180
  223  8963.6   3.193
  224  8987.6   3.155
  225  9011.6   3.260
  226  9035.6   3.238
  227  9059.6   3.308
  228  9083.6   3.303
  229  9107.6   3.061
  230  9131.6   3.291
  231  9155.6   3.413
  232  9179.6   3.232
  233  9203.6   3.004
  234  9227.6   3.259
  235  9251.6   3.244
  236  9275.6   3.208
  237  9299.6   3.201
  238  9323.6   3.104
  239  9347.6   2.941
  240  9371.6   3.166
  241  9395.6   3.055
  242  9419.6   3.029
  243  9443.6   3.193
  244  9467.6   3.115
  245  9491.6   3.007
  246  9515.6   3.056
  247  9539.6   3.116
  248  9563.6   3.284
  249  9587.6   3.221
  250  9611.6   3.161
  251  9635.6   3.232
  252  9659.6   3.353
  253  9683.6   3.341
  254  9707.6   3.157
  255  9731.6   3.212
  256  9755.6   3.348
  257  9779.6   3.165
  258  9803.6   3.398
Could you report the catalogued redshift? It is 0.40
